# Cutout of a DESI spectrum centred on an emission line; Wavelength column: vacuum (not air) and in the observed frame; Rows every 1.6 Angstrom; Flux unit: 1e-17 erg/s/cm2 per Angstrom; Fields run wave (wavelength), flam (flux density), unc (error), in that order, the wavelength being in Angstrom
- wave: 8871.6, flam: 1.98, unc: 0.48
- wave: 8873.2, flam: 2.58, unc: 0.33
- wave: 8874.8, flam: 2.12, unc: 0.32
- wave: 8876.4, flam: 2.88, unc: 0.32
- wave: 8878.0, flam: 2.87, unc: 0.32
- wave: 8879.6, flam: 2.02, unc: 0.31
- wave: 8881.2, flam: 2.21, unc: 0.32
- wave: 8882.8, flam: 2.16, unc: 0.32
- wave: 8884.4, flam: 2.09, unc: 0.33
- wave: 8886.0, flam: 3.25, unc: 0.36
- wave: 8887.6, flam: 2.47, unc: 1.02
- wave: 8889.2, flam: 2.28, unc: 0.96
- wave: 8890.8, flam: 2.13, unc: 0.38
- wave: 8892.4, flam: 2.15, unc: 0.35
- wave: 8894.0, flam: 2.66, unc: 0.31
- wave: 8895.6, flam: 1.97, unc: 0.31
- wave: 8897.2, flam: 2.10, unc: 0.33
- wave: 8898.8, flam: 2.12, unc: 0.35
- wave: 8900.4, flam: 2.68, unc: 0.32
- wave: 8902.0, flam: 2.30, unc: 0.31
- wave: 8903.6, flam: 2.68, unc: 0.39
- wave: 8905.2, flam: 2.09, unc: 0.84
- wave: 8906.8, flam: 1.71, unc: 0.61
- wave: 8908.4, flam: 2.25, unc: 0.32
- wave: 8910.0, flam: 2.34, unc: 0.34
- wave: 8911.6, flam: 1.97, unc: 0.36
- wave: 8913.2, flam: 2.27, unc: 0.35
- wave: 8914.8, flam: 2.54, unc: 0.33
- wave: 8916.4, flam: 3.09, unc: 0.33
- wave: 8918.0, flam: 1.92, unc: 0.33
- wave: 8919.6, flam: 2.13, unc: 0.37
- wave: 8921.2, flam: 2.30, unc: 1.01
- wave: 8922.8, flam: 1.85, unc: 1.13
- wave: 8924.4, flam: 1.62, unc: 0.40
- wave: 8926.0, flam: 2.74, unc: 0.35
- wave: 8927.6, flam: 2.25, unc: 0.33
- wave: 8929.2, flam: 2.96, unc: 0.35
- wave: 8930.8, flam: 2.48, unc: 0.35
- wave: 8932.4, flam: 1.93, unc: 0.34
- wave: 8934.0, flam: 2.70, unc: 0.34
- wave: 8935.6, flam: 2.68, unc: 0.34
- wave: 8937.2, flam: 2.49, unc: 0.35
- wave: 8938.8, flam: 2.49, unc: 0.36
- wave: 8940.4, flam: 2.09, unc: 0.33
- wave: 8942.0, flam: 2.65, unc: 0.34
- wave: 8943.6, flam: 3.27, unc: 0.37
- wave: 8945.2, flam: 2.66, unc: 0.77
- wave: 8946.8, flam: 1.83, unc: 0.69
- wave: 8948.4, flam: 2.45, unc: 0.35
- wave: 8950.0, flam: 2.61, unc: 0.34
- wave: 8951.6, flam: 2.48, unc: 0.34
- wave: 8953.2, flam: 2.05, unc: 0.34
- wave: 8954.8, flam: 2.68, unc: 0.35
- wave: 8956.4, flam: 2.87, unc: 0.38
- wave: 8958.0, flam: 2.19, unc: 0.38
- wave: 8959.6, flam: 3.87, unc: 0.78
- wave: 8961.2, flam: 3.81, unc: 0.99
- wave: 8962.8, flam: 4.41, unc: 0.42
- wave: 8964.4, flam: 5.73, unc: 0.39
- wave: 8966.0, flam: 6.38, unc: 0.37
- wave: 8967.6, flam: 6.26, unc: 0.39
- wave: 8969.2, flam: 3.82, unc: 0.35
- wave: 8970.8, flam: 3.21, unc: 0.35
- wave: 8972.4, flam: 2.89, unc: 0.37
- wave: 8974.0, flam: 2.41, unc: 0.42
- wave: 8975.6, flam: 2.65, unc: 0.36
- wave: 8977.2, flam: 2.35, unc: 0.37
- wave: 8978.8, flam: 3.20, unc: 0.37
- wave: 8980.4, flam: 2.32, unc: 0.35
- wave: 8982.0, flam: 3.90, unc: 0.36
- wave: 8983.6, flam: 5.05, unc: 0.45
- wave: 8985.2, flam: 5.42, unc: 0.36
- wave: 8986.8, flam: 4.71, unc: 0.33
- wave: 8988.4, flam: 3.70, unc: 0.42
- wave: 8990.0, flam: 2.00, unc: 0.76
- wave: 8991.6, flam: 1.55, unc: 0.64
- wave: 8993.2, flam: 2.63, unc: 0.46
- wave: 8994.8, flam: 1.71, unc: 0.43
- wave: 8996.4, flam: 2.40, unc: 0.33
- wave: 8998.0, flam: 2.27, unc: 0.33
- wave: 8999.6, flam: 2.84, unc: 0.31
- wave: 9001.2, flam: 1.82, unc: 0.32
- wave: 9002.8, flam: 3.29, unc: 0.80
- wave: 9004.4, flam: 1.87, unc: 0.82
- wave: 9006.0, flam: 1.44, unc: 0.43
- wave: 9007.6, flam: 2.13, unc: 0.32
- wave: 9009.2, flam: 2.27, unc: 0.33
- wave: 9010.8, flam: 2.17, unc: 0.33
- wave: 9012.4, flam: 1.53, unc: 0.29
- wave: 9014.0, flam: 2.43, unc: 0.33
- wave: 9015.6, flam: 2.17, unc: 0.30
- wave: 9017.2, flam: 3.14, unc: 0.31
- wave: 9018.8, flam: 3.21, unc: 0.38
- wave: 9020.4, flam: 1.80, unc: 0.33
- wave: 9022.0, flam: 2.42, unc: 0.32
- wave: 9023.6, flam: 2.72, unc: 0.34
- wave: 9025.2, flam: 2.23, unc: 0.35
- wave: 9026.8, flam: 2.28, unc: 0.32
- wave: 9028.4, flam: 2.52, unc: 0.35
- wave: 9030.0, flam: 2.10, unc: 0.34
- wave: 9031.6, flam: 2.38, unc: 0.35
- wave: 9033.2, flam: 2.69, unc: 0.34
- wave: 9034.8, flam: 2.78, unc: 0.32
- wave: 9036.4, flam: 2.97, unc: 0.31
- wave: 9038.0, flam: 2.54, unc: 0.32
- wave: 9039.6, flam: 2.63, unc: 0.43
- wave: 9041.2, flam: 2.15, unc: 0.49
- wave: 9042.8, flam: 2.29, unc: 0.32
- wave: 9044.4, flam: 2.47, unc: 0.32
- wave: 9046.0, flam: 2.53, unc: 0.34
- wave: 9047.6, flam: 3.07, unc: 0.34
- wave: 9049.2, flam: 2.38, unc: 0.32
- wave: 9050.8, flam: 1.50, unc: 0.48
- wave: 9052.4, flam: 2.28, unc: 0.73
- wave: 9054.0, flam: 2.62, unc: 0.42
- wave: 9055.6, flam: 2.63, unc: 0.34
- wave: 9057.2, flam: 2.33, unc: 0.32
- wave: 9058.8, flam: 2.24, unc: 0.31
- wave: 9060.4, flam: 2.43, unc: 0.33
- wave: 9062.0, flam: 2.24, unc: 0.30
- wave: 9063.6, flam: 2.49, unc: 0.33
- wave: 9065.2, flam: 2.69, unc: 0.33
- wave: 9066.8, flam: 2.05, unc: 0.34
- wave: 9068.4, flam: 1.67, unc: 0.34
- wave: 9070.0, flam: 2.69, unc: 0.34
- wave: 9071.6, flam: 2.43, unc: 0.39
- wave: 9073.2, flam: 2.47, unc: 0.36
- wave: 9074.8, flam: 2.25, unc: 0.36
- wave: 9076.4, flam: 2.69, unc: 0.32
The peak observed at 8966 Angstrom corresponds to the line [S II] 6716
